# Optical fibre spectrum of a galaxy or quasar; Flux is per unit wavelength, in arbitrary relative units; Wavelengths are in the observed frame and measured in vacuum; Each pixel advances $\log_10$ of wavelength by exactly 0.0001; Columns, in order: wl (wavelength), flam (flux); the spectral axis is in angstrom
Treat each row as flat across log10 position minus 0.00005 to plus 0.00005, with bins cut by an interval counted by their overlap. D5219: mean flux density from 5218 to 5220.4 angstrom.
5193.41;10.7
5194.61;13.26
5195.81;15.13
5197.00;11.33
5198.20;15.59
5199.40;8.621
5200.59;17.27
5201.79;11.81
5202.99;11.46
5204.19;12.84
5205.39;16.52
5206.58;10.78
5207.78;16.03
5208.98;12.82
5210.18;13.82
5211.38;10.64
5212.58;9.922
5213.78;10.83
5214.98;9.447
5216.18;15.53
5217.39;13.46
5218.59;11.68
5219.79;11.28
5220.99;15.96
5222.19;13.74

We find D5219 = 11.5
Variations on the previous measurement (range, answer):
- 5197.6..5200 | 12.1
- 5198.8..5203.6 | 12.3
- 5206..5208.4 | 13.4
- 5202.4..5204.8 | 12.2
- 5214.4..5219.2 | 12.5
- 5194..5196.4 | 14.1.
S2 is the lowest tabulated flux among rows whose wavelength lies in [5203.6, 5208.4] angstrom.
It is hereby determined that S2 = 10.78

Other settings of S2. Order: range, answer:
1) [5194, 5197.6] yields 11.33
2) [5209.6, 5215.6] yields 9.447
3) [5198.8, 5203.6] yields 8.621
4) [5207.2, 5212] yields 10.64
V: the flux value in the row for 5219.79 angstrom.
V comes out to 11.28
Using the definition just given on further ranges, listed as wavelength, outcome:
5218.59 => 11.68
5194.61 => 13.26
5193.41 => 10.7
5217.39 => 13.46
